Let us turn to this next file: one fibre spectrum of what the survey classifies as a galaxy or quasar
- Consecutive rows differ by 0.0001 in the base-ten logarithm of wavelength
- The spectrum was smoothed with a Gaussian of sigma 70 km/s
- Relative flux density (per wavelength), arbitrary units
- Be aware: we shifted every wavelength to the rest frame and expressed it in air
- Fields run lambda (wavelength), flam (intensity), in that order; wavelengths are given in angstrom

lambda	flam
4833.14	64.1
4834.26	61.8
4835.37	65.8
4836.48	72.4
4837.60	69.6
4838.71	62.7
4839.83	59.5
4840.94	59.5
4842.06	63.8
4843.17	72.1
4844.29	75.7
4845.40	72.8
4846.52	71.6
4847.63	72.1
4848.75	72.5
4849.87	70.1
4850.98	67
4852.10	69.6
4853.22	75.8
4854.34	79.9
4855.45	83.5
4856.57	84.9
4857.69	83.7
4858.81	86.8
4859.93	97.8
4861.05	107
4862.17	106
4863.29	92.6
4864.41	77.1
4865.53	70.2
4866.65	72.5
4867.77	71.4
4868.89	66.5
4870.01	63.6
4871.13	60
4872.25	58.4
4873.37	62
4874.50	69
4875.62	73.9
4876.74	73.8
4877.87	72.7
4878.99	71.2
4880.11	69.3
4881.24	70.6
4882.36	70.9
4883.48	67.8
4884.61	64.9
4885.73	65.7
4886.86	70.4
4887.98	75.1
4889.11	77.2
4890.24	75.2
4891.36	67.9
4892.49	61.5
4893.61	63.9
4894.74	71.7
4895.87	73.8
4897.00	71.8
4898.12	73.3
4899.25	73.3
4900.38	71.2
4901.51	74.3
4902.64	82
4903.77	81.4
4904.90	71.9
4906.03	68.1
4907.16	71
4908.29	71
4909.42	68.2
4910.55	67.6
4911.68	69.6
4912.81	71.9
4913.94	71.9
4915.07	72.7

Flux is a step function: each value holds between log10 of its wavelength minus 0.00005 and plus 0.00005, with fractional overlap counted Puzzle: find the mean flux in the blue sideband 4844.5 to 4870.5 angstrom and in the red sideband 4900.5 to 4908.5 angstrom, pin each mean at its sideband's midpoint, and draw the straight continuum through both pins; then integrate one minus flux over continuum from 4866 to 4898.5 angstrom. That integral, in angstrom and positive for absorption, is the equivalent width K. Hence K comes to 3.1 angstrom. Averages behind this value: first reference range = 78.9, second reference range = 74.2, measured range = 69.2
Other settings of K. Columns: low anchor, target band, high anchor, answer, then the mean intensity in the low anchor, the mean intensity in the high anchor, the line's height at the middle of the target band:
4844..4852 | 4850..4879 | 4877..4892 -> -2.3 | 71.5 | 70.7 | 71.1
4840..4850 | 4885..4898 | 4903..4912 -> 0.1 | 69.6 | 71.4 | 70.9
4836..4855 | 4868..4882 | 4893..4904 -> 0.8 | 69.9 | 73.4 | 71.8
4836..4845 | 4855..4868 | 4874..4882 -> -3.2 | 66.9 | 71.5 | 69.5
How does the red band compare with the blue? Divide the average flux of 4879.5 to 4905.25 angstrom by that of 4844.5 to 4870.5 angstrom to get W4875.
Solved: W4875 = 0.91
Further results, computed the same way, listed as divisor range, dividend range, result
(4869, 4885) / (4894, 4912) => 1.07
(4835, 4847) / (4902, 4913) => 1.07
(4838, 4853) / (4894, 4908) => 1.07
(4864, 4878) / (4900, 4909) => 1.08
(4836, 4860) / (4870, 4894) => 0.94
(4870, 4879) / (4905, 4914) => 1.04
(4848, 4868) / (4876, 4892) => 0.87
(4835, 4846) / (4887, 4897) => 1.05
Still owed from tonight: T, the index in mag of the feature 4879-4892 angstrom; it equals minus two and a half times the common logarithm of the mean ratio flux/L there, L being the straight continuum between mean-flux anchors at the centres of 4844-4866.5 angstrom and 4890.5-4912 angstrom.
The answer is 0.06 mag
